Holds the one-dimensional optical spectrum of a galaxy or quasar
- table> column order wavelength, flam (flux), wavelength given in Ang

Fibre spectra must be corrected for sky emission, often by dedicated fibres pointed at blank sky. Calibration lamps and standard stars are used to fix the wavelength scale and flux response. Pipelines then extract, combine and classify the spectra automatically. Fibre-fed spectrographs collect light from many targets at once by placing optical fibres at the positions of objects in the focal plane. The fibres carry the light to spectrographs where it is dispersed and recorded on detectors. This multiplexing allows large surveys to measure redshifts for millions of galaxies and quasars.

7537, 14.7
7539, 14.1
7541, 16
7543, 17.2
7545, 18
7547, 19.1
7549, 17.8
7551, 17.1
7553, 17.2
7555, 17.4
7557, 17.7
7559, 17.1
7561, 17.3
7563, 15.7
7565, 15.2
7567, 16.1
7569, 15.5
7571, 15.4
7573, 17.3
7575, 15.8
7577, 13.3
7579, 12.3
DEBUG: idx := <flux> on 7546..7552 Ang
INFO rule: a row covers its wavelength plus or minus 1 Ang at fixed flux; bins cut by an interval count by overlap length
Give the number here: 18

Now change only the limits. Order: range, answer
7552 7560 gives 17.3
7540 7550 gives 17.6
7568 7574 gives 16.1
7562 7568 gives 15.7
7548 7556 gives 17.4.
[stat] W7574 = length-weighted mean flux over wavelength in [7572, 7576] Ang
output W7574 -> 16.6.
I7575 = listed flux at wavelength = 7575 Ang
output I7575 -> 15.8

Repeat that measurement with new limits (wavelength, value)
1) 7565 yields 15.2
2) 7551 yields 17.1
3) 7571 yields 15.4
